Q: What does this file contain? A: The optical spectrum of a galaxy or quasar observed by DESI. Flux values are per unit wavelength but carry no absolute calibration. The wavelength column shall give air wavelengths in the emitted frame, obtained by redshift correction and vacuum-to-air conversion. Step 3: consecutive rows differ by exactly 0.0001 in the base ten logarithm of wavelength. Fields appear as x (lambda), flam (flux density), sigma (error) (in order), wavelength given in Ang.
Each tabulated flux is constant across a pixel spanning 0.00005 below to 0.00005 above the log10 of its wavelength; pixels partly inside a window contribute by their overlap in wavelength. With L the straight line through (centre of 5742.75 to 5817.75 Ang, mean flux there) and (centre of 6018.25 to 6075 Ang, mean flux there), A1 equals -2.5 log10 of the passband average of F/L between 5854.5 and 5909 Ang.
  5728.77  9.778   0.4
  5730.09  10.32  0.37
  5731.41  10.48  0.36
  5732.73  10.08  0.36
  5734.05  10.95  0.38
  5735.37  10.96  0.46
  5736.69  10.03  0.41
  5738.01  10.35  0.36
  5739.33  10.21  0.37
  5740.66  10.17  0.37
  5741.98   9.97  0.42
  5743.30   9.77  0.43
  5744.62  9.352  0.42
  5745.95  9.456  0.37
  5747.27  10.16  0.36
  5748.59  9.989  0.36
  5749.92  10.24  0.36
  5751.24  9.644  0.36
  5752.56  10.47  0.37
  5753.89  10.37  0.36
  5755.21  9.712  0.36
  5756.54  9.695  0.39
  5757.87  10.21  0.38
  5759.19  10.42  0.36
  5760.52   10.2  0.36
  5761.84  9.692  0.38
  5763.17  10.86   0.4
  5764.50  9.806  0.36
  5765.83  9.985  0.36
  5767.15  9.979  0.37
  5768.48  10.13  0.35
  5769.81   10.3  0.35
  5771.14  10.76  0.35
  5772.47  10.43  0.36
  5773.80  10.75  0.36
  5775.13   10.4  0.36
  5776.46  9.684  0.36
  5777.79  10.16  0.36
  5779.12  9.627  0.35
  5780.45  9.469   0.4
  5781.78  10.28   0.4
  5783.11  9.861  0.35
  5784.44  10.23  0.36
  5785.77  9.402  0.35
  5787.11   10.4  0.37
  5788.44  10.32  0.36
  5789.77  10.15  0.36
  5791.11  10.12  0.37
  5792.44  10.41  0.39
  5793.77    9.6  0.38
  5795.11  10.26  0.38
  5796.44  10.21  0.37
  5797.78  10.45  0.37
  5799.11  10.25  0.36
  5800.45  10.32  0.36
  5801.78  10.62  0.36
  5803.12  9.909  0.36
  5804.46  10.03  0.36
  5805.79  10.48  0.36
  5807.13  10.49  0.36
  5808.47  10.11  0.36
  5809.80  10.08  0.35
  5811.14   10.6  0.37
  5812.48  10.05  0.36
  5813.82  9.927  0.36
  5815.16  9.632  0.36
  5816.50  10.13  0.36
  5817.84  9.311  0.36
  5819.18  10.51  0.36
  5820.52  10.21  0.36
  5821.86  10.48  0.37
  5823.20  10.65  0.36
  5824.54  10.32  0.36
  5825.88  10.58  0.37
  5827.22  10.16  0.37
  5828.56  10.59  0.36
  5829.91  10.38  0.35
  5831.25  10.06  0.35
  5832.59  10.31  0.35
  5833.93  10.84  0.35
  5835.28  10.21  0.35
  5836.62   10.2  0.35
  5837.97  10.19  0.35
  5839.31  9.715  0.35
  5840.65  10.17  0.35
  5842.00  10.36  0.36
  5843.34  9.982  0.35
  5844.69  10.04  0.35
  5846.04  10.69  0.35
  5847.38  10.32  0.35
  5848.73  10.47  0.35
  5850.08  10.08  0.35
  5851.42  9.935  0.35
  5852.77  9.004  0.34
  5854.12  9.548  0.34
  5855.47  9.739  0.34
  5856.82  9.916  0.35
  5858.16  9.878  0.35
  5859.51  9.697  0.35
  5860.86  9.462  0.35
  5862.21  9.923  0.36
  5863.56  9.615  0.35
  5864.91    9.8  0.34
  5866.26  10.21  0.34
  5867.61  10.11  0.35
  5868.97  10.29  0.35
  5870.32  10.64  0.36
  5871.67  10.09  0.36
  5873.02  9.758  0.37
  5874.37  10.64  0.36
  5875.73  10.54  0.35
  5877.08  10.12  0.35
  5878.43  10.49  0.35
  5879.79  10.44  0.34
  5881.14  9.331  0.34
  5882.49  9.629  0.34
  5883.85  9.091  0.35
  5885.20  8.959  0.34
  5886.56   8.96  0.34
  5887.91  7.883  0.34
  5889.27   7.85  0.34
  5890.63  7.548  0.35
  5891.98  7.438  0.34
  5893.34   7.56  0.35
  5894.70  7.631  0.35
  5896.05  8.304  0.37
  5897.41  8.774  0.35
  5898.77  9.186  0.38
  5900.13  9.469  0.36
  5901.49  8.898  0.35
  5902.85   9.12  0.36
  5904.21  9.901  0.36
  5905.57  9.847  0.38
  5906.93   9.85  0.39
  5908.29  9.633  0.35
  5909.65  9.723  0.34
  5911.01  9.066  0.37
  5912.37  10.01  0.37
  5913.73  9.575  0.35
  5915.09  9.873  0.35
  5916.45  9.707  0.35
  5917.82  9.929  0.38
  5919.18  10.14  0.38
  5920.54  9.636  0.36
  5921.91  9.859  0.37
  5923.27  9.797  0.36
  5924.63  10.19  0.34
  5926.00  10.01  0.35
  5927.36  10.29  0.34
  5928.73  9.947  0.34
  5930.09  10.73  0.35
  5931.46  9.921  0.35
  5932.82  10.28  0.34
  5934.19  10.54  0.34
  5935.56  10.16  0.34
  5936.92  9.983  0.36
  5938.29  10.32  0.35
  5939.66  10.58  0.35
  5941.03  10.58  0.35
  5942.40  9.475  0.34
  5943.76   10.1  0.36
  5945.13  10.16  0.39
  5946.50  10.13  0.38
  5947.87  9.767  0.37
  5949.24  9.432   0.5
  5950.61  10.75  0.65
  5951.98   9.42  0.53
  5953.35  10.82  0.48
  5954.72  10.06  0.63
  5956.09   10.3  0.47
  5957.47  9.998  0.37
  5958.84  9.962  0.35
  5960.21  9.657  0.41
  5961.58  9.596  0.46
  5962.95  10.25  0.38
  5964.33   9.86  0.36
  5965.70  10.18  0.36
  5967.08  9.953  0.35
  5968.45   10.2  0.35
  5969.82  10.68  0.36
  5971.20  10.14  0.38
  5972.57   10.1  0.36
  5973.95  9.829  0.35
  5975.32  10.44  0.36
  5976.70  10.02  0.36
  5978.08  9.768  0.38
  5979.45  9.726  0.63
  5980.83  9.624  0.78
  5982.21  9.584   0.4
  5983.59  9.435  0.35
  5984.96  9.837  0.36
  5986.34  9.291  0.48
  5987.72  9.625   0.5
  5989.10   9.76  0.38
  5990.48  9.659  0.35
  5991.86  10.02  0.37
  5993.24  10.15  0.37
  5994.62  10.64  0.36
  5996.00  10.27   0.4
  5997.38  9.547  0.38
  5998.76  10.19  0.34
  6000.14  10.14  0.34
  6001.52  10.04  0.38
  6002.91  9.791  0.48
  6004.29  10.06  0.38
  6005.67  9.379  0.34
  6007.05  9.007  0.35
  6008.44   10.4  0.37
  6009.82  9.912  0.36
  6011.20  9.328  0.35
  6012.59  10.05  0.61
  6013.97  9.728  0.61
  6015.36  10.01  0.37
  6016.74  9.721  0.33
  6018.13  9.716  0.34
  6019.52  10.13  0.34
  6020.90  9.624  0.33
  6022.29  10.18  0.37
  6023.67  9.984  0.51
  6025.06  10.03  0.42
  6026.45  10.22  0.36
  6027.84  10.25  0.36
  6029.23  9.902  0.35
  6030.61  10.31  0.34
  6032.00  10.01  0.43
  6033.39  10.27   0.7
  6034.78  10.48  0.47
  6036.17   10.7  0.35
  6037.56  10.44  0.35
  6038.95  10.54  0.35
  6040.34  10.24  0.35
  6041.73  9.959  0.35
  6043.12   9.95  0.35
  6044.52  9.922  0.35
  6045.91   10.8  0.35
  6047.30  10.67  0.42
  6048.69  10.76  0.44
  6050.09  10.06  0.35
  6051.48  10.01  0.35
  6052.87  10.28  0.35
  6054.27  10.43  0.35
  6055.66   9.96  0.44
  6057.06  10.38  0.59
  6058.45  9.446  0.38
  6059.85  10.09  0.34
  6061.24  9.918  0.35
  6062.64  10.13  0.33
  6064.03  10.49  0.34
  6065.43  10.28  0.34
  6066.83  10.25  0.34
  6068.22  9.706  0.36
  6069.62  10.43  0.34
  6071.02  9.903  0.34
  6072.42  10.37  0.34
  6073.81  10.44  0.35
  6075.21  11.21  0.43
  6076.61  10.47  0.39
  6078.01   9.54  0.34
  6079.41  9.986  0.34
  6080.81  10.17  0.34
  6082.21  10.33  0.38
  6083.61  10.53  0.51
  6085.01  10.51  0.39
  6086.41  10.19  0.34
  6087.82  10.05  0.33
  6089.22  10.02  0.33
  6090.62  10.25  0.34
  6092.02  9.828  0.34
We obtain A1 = 0.08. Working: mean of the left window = 10.1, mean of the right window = 10.2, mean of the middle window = 9.41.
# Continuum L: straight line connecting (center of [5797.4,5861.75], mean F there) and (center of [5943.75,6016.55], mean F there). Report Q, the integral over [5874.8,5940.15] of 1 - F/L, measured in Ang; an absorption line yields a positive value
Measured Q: 3.4 Ang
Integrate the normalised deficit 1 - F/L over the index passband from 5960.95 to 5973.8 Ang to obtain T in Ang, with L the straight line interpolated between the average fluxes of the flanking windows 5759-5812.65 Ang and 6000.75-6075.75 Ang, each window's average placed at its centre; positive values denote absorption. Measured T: 0.0 Ang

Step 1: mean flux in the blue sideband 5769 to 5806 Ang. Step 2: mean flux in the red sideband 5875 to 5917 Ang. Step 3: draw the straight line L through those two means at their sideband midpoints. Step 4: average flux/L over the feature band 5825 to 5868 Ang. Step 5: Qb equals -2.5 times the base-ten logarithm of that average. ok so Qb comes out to -0.05 mag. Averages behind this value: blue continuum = 10.2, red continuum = 9.17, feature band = 10.1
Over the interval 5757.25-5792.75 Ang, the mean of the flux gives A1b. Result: 10.1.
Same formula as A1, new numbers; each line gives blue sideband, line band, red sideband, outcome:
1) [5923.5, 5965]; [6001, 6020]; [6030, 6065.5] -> 0.04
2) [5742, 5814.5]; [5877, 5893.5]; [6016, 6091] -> 0.15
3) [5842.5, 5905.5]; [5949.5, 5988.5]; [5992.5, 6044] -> -0.01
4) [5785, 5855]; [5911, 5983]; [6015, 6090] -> 0.02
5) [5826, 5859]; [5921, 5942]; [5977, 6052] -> -0.01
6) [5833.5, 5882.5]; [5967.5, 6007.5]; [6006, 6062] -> 0.02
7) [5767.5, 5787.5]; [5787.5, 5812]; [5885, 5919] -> -0.04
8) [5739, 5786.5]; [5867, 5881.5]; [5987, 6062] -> -0.02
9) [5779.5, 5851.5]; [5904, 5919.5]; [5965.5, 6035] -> 0.03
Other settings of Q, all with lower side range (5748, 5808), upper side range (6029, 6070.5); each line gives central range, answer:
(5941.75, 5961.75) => 0.4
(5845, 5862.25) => 0.5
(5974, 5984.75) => 0.4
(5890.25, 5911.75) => 2.7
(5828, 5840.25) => -0.1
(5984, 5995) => 0.4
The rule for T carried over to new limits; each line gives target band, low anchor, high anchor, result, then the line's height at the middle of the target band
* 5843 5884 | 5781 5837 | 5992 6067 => 0.8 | 10.2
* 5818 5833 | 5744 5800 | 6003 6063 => -0.4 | 10.1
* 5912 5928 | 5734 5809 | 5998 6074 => 0.3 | 10.1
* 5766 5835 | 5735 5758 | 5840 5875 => -1.3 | 10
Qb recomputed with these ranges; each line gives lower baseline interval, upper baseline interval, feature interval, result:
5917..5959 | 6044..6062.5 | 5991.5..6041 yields 0.015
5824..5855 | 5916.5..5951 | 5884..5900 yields 0.221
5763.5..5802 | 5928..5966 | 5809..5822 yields 0.007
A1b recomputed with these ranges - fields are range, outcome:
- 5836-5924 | 9.6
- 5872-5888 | 9.73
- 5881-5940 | 9.43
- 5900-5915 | 9.57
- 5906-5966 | 10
